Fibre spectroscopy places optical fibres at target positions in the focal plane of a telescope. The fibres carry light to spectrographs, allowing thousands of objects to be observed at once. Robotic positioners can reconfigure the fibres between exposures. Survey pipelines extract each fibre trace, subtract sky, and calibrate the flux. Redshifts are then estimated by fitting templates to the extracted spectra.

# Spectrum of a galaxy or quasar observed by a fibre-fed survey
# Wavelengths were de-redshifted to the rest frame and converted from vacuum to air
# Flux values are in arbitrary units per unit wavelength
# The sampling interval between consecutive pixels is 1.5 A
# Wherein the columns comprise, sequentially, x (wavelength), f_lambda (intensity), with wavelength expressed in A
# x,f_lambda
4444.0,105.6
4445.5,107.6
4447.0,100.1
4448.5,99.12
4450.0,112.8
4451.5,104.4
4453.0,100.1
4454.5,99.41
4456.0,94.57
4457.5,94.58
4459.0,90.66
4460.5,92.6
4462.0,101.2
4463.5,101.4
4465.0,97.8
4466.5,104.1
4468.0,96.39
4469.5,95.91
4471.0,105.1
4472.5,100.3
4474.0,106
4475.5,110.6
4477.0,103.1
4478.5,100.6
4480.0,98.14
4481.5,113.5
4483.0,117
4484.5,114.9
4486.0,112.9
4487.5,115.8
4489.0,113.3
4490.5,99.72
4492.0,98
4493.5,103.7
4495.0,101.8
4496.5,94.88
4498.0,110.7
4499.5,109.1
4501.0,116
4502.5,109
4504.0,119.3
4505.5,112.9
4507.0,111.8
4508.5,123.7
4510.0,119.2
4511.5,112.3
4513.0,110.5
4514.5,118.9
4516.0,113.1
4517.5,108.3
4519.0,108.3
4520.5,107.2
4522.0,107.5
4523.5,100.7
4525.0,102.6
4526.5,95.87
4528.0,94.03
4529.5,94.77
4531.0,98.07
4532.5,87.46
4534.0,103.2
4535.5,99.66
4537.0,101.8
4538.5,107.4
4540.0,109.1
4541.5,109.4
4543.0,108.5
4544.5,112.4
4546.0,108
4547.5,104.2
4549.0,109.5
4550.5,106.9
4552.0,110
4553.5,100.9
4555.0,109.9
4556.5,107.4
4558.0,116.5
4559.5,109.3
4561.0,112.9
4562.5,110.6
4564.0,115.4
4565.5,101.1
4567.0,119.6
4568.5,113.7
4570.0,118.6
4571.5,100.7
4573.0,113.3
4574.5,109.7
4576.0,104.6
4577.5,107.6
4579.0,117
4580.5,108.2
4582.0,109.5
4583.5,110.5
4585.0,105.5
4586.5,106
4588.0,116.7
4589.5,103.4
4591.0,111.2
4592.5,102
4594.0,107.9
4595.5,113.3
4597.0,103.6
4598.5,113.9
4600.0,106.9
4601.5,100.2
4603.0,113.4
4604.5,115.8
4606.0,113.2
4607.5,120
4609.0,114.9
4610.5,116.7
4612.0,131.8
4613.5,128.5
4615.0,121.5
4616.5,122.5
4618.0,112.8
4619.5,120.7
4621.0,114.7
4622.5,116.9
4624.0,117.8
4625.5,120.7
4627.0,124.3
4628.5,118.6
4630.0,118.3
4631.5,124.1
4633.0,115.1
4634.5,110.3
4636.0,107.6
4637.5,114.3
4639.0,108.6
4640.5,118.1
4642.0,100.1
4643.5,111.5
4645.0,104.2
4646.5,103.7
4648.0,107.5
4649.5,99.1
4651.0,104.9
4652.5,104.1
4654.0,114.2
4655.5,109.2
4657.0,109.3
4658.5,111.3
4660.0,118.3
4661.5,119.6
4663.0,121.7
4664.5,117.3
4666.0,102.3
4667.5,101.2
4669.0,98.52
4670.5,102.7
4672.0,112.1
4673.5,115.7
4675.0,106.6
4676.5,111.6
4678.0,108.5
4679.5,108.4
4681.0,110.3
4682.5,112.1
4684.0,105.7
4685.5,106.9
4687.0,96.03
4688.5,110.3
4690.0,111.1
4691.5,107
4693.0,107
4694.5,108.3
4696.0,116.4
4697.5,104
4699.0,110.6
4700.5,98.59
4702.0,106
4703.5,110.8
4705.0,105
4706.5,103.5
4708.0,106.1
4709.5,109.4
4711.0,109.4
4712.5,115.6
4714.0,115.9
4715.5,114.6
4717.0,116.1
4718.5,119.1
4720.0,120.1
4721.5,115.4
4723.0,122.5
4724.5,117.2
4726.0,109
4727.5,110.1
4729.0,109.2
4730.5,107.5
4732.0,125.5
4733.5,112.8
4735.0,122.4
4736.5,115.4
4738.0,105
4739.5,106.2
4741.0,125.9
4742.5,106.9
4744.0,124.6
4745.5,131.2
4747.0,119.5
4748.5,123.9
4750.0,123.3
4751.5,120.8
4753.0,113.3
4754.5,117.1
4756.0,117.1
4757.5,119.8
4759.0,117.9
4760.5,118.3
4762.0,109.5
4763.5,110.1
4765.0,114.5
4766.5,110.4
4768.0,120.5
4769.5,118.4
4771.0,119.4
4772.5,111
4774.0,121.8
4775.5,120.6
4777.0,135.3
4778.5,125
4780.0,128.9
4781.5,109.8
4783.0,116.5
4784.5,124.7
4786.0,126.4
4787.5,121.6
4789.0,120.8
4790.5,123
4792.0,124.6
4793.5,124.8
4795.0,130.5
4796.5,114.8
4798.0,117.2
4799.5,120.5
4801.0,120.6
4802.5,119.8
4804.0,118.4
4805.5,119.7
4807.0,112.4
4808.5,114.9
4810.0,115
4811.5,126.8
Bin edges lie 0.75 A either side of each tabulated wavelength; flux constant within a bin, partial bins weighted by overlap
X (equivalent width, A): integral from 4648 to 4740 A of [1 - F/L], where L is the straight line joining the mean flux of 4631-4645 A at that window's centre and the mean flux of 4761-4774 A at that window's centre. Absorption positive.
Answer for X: 2.12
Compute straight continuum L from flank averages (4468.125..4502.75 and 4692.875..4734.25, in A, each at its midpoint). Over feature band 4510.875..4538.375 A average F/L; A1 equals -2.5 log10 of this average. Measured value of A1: 0.04 mag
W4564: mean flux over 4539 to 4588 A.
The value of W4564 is 110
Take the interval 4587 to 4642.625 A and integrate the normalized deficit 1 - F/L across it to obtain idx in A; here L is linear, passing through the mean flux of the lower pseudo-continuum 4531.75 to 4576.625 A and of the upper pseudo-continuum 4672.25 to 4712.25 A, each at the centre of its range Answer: -3.4 A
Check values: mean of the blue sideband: 108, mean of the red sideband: 108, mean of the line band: 115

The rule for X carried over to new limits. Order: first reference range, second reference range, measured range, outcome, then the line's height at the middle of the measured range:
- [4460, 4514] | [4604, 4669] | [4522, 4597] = 2.3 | 110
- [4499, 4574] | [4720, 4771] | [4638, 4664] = 0.7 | 113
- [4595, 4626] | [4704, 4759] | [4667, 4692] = 1.8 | 116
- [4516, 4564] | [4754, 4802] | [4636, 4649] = 0.4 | 112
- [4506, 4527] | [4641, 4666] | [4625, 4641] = -1.0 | 110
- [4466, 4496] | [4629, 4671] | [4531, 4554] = 0.4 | 107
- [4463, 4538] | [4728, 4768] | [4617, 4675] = 0.2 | 112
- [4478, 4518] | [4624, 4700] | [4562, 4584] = -0.1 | 110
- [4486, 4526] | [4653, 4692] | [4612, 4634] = -2.1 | 110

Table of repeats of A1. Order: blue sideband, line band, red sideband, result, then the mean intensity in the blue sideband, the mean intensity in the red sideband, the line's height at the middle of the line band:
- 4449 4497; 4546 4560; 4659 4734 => -0.026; 103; 111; 106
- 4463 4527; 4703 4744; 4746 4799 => 0.040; 108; 120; 118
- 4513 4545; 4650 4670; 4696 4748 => 0.005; 104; 113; 110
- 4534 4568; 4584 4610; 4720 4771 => 0.005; 109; 116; 110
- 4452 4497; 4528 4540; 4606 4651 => 0.087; 103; 115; 107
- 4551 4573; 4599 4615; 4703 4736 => -0.047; 111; 114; 111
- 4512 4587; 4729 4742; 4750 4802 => 0.027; 107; 120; 117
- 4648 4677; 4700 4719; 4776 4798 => 0.044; 109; 123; 115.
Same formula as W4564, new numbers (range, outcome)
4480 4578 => 108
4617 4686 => 111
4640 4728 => 110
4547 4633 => 113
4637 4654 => 107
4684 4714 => 108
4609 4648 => 116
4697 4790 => 116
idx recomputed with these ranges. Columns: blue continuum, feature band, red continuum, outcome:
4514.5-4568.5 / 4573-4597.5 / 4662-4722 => -0.3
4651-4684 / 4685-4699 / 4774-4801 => 0.6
